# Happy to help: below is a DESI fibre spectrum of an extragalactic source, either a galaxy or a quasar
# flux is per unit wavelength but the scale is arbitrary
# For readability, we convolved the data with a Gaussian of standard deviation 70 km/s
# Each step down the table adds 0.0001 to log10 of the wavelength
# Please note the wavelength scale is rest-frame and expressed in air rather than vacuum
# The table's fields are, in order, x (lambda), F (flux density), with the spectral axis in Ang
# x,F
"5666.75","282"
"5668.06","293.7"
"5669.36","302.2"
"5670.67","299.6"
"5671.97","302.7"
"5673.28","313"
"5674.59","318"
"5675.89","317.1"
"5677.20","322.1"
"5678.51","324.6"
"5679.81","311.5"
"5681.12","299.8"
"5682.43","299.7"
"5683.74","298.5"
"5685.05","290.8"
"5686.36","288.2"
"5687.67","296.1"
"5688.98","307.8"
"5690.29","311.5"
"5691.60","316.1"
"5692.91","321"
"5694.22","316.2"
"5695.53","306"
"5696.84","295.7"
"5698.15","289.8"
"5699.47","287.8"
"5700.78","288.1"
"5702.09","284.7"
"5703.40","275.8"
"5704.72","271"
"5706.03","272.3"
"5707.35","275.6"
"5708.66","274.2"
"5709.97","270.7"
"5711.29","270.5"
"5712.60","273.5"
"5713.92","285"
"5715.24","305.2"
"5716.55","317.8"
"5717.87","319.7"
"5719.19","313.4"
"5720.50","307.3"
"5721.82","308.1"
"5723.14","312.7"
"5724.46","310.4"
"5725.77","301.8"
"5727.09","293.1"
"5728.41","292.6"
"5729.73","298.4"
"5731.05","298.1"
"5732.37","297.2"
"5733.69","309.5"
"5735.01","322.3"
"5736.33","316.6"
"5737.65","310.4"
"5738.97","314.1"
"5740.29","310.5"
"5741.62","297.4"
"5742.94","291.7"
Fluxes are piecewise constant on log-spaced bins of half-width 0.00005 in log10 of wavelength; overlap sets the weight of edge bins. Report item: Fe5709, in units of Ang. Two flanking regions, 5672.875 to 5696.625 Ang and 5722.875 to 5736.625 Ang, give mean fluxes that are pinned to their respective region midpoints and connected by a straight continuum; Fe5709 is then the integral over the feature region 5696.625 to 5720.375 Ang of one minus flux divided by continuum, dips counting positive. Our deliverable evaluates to 1.5 Ang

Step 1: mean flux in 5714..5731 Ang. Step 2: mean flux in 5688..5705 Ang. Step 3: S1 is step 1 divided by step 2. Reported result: 1.02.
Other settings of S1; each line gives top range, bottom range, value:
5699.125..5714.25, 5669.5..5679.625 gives 0.88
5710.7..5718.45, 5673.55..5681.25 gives 0.93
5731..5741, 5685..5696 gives 1.01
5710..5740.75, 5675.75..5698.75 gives 0.99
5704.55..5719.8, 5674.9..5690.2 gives 0.94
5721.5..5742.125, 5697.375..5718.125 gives 1.08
